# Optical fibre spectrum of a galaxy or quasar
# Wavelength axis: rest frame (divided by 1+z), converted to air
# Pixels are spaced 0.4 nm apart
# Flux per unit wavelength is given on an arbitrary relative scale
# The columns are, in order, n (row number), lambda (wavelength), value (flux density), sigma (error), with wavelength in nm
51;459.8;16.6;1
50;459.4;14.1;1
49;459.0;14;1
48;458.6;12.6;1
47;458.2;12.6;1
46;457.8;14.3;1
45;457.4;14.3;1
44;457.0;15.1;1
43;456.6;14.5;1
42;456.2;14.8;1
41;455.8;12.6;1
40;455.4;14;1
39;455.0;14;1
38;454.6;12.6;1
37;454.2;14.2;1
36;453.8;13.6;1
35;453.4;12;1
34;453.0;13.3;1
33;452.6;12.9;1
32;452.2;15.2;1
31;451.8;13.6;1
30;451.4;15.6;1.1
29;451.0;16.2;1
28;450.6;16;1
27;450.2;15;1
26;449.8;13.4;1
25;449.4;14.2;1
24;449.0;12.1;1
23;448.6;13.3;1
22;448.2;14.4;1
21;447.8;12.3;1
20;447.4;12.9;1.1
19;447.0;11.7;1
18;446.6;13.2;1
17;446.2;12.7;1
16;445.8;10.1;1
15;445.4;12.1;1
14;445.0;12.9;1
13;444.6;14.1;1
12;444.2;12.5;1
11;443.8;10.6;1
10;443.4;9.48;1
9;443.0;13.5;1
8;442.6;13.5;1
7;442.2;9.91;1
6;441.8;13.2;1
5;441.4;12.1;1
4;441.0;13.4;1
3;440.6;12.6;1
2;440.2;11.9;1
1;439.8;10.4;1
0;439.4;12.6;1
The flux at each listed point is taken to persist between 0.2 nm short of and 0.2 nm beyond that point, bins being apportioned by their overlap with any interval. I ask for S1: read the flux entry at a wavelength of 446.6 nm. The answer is 13.2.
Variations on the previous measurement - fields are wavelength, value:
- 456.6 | 14.5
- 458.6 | 12.6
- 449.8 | 13.4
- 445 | 12.9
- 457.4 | 14.3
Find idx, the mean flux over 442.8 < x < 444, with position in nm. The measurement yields 11.2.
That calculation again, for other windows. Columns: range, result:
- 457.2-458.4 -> 13.7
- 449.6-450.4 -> 14.2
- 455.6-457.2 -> 14.3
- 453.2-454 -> 12.8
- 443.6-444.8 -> 12.4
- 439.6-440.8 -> 11.6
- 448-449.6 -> 13.5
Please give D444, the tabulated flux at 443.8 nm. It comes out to 10.6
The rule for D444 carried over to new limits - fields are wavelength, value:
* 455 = 14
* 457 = 15.1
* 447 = 11.7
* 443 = 13.5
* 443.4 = 9.48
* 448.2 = 14.4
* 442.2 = 9.91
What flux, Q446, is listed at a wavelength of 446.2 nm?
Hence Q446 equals 12.7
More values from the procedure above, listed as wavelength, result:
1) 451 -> 16.2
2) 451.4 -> 15.6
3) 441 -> 13.4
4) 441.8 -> 13.2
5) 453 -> 13.3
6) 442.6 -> 13.5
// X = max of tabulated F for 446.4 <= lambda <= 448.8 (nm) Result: 14.4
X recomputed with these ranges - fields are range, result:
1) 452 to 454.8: 15.2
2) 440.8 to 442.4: 13.4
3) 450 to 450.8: 16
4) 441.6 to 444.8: 14.1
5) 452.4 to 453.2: 13.3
